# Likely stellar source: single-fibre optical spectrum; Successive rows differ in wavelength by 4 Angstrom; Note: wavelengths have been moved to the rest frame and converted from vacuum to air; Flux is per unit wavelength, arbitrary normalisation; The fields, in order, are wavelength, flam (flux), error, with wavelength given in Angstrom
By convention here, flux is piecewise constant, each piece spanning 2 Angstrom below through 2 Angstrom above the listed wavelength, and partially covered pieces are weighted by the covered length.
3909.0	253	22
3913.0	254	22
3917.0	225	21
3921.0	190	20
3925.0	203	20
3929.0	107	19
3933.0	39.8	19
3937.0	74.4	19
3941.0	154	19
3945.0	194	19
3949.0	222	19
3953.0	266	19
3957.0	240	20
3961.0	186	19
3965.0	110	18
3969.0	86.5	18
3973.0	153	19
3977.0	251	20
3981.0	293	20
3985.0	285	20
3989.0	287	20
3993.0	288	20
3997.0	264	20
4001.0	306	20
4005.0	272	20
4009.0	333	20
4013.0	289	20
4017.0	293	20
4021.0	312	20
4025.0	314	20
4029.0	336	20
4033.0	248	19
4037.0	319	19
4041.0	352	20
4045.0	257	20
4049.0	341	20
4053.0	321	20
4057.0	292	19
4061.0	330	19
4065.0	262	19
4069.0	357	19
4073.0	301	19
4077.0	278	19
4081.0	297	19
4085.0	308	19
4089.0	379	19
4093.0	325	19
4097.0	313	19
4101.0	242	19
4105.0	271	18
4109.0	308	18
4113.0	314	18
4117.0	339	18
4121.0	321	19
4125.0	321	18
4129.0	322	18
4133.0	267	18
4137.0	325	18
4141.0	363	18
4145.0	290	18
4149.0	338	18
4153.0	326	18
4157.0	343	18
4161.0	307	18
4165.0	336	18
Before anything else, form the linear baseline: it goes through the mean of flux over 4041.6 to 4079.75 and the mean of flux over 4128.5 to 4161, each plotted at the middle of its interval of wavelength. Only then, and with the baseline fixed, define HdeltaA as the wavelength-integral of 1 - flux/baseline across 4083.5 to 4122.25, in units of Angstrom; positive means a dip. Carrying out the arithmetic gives 0.2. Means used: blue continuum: 306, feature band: 312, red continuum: 321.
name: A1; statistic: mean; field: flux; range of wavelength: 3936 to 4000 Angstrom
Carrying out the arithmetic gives 213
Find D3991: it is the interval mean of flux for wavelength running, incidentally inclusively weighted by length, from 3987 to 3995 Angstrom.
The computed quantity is 288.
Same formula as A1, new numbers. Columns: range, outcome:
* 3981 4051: 300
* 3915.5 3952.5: 160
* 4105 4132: 315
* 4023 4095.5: 312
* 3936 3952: 173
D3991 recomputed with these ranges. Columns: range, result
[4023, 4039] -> 304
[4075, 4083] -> 288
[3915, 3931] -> 181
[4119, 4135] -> 308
